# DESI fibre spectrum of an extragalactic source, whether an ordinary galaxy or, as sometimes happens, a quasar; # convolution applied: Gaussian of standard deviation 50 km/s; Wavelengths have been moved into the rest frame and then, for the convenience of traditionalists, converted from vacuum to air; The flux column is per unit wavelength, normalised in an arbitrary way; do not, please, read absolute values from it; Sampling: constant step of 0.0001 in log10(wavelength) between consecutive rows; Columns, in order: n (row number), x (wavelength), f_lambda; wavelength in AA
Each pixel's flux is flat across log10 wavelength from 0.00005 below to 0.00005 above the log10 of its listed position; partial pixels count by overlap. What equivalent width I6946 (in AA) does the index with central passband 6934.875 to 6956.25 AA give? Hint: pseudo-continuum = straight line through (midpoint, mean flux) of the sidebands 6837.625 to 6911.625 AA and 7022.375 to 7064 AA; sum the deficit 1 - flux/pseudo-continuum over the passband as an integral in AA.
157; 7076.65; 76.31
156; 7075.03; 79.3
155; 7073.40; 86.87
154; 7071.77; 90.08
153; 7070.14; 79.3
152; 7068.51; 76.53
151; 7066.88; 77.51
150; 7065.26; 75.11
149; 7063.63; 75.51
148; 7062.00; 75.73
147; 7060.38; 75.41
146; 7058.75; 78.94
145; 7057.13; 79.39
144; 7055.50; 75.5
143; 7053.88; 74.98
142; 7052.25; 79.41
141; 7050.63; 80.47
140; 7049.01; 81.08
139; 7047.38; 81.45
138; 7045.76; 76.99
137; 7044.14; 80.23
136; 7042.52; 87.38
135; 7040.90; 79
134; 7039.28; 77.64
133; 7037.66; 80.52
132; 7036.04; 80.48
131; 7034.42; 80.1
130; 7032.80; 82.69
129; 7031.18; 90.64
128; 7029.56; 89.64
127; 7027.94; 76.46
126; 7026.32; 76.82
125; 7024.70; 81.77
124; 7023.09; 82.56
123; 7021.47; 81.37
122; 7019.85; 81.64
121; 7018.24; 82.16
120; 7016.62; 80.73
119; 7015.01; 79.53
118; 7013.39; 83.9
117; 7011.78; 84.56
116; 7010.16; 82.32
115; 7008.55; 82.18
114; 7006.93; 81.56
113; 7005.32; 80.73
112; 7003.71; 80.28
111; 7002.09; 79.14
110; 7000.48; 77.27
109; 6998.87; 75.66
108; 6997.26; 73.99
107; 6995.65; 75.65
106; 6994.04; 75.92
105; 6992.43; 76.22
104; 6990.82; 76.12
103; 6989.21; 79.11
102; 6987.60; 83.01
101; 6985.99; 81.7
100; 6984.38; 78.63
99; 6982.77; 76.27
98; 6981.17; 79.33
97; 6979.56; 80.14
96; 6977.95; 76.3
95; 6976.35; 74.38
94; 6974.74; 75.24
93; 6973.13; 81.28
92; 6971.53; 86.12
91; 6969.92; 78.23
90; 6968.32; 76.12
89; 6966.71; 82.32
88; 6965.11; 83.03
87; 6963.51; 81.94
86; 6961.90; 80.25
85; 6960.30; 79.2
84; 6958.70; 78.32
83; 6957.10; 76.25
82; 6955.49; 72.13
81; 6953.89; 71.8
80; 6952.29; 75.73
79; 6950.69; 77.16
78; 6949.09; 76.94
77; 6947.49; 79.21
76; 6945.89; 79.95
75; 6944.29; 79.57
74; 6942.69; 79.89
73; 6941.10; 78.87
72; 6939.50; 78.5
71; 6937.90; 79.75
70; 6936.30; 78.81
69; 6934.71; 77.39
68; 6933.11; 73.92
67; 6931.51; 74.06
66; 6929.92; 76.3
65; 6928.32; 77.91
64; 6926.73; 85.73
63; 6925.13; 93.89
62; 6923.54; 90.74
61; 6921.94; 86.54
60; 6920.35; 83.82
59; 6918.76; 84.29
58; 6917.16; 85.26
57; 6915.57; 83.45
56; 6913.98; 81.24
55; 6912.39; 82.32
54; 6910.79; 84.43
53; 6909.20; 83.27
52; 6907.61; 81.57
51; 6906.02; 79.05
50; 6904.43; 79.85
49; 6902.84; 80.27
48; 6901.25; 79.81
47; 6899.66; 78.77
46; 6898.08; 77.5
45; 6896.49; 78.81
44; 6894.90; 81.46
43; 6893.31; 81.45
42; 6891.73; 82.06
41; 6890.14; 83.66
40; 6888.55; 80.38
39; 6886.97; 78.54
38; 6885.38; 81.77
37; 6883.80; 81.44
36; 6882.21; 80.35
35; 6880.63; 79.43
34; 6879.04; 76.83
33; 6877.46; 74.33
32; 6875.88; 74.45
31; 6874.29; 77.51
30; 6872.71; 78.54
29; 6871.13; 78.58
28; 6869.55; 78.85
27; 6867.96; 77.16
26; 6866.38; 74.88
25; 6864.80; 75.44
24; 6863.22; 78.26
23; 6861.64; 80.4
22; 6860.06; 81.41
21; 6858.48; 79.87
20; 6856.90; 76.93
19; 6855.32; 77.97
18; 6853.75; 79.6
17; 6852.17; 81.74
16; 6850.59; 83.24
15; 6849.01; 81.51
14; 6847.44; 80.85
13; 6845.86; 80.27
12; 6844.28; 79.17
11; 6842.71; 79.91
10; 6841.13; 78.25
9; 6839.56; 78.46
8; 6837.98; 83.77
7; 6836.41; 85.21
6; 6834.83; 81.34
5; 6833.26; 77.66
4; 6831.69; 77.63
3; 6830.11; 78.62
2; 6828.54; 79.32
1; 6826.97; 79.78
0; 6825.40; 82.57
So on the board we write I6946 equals 0.6 AA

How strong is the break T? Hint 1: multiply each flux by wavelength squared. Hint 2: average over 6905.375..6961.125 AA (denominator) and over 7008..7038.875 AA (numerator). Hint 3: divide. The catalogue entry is 1.0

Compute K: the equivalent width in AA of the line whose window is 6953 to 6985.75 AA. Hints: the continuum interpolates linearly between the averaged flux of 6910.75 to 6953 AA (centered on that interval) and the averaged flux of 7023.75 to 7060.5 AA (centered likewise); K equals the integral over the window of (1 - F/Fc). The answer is 0.9 AA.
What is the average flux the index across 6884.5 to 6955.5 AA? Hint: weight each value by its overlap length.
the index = 80.5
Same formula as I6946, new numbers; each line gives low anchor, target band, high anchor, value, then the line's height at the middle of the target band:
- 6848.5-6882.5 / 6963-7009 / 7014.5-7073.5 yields 0.5 AA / 79.7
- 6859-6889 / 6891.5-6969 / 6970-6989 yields -1.4 AA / 78.8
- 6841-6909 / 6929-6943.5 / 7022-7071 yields 0.4 AA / 79.5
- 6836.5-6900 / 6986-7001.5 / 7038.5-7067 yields 0.3 AA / 78.8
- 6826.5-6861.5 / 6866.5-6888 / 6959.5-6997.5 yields 0.4 AA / 79.8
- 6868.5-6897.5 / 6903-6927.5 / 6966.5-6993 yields -1.6 AA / 79.1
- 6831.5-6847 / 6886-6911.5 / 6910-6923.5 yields 0.8 AA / 83.3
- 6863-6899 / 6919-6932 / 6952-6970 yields -0.9 AA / 78.4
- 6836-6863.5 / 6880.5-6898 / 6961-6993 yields -0.2 AA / 80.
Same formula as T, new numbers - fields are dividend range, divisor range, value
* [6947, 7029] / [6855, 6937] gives 1.01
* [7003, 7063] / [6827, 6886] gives 1.07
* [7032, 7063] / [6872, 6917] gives 1.03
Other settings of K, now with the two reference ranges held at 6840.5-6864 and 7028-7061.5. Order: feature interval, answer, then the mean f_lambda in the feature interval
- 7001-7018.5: -0.2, 81.4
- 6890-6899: -0.1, 80.6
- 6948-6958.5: 0.6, 75.3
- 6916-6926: -0.9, 87.2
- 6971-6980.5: 0.2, 78.7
